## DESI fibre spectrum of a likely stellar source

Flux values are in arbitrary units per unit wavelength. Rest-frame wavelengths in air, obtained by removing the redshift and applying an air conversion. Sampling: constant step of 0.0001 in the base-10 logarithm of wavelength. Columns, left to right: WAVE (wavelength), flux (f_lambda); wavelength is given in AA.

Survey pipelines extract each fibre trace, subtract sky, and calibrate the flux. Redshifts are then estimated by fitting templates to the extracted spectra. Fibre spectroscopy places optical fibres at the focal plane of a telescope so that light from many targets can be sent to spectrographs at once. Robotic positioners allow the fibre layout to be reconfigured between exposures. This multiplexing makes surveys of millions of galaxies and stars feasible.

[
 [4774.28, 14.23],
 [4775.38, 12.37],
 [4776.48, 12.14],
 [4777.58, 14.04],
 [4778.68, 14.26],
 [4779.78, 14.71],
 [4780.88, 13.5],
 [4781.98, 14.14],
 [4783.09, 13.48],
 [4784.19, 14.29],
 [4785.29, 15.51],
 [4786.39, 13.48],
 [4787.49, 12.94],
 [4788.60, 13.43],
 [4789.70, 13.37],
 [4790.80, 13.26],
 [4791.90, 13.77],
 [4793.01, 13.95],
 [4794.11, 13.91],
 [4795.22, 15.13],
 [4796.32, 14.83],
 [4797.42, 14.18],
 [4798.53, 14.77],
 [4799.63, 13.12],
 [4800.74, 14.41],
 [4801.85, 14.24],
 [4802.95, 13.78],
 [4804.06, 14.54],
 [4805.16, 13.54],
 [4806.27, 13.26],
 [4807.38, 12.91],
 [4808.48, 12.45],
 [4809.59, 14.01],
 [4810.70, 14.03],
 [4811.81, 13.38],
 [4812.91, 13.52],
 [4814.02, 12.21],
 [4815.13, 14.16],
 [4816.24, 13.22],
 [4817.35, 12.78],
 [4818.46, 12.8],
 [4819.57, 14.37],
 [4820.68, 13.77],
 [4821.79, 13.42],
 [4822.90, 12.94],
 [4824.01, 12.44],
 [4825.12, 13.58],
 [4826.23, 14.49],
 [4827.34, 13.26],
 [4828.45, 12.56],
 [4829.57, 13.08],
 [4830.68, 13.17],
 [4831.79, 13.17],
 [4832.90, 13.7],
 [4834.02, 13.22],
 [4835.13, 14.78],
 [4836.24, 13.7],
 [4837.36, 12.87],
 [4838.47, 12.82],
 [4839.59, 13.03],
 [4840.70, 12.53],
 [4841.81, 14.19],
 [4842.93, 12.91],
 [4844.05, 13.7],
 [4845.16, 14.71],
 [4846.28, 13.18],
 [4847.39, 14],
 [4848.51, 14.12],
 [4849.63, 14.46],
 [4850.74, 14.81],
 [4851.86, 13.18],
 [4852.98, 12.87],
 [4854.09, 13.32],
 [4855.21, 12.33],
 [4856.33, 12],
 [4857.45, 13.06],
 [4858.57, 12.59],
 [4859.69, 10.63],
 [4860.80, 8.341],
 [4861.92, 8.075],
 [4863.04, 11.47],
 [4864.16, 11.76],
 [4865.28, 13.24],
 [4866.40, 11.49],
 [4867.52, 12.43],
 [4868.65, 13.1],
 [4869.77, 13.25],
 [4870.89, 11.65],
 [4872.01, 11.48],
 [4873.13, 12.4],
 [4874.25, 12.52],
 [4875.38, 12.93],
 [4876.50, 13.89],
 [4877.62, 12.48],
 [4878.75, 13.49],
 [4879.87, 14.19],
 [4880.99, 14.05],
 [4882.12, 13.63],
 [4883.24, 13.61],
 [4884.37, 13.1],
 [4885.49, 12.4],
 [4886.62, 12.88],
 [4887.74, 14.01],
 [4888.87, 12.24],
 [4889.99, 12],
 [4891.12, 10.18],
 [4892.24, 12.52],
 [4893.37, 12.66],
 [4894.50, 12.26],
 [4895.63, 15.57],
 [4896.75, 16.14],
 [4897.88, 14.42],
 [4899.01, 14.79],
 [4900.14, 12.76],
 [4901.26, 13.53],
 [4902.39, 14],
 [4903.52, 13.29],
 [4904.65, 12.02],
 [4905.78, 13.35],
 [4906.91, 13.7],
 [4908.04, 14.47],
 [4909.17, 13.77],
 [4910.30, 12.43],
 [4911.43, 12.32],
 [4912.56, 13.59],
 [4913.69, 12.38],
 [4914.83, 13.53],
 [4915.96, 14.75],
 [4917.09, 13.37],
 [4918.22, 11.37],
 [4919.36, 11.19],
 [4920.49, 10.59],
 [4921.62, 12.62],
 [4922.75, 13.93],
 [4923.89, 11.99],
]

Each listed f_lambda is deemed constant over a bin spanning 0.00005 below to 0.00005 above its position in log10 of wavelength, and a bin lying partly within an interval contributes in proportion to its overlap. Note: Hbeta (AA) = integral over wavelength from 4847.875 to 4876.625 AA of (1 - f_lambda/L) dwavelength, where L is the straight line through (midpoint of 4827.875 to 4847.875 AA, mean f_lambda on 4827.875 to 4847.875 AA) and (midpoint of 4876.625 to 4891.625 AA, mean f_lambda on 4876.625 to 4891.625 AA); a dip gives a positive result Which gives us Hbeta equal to 1.8 AA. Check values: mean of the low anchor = 13.4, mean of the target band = 12.3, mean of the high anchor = 13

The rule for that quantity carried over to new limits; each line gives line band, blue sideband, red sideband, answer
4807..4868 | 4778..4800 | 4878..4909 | 3.19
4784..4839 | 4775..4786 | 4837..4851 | 0.58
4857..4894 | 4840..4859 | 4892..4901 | 3.64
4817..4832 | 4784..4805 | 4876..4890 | 0.54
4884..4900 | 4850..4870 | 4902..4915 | -0.47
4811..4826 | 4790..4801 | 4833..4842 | 0.43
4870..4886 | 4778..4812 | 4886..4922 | 0.34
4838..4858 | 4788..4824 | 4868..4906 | -0.03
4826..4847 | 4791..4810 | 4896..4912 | 0.63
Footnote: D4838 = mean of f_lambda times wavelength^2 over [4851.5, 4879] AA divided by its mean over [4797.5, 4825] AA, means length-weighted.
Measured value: 0.92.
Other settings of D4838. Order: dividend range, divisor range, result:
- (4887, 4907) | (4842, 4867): 1.08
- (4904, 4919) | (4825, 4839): 1.01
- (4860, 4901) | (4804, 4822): 0.97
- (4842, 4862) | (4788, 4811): 0.95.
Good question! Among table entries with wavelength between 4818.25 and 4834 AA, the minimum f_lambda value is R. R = 12.44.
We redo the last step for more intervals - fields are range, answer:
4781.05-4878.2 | 8.075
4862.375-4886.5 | 11.47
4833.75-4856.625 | 12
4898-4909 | 12.02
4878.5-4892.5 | 10.18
